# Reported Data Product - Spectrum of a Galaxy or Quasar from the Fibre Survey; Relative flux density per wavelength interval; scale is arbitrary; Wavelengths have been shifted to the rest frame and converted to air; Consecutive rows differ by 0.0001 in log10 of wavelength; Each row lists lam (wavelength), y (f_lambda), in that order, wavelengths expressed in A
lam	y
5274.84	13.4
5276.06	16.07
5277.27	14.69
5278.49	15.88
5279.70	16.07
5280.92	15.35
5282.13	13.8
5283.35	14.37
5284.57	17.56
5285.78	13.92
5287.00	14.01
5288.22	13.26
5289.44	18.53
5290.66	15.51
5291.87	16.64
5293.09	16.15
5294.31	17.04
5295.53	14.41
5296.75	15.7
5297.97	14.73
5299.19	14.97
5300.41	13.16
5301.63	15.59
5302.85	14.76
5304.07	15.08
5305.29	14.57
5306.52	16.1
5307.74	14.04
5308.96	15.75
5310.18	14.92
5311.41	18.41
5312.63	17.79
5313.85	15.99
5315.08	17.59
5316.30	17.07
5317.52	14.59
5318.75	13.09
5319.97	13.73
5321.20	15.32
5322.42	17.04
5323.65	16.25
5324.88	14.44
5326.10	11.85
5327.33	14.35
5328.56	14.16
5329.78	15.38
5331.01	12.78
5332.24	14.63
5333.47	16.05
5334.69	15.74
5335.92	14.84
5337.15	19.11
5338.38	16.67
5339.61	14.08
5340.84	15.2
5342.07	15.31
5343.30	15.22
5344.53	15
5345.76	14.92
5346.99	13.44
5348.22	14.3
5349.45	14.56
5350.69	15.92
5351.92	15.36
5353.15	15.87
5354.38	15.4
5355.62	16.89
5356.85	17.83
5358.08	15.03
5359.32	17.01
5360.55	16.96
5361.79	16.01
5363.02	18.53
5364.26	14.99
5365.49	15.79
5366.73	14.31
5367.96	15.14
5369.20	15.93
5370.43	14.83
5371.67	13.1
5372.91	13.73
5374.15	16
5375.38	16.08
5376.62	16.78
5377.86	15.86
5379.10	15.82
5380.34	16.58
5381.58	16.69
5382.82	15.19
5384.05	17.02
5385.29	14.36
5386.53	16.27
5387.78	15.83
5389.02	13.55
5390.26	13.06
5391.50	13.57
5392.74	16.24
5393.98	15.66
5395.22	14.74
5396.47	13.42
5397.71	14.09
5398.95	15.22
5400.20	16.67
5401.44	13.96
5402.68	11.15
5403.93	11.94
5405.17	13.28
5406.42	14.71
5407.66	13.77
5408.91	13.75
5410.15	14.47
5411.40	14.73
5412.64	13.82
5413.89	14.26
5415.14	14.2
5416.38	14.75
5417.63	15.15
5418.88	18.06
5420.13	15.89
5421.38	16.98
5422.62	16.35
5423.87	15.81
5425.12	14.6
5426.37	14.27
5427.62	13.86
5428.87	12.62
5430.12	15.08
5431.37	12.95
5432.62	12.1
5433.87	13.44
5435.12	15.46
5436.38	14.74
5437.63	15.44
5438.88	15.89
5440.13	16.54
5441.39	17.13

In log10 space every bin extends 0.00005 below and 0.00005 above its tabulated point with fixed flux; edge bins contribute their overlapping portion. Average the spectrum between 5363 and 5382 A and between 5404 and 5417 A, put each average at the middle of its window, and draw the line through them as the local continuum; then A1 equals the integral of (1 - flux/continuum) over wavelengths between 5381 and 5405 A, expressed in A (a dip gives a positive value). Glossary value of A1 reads 0.2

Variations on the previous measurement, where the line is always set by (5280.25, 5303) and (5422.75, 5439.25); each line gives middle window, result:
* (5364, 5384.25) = -1.1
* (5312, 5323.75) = -0.6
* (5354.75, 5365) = -1.2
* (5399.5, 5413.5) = 0.6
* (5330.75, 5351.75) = -0.4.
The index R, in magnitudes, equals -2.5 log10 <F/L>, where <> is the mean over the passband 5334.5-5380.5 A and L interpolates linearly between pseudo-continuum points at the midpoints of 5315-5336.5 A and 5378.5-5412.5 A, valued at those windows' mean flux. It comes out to -0.06 mag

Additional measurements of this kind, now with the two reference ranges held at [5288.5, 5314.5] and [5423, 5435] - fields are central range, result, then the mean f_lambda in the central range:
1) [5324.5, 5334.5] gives 0.08 mag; 14.3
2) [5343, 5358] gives -0.03 mag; 15.4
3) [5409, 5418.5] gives -0.03 mag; 14.5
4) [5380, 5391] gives -0.06 mag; 15.3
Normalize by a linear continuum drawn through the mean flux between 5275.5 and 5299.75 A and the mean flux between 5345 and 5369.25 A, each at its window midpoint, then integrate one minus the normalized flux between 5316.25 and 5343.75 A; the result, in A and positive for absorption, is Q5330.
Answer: 1.0 A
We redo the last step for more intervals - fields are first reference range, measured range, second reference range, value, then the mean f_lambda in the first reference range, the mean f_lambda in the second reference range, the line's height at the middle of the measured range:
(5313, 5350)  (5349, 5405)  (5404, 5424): -1.1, 15.1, 14.9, 15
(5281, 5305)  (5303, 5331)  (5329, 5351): -0.2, 15.2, 15.2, 15.2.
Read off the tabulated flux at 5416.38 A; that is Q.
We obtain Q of 14.75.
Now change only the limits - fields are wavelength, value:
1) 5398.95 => 15.22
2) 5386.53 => 16.27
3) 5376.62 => 16.78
